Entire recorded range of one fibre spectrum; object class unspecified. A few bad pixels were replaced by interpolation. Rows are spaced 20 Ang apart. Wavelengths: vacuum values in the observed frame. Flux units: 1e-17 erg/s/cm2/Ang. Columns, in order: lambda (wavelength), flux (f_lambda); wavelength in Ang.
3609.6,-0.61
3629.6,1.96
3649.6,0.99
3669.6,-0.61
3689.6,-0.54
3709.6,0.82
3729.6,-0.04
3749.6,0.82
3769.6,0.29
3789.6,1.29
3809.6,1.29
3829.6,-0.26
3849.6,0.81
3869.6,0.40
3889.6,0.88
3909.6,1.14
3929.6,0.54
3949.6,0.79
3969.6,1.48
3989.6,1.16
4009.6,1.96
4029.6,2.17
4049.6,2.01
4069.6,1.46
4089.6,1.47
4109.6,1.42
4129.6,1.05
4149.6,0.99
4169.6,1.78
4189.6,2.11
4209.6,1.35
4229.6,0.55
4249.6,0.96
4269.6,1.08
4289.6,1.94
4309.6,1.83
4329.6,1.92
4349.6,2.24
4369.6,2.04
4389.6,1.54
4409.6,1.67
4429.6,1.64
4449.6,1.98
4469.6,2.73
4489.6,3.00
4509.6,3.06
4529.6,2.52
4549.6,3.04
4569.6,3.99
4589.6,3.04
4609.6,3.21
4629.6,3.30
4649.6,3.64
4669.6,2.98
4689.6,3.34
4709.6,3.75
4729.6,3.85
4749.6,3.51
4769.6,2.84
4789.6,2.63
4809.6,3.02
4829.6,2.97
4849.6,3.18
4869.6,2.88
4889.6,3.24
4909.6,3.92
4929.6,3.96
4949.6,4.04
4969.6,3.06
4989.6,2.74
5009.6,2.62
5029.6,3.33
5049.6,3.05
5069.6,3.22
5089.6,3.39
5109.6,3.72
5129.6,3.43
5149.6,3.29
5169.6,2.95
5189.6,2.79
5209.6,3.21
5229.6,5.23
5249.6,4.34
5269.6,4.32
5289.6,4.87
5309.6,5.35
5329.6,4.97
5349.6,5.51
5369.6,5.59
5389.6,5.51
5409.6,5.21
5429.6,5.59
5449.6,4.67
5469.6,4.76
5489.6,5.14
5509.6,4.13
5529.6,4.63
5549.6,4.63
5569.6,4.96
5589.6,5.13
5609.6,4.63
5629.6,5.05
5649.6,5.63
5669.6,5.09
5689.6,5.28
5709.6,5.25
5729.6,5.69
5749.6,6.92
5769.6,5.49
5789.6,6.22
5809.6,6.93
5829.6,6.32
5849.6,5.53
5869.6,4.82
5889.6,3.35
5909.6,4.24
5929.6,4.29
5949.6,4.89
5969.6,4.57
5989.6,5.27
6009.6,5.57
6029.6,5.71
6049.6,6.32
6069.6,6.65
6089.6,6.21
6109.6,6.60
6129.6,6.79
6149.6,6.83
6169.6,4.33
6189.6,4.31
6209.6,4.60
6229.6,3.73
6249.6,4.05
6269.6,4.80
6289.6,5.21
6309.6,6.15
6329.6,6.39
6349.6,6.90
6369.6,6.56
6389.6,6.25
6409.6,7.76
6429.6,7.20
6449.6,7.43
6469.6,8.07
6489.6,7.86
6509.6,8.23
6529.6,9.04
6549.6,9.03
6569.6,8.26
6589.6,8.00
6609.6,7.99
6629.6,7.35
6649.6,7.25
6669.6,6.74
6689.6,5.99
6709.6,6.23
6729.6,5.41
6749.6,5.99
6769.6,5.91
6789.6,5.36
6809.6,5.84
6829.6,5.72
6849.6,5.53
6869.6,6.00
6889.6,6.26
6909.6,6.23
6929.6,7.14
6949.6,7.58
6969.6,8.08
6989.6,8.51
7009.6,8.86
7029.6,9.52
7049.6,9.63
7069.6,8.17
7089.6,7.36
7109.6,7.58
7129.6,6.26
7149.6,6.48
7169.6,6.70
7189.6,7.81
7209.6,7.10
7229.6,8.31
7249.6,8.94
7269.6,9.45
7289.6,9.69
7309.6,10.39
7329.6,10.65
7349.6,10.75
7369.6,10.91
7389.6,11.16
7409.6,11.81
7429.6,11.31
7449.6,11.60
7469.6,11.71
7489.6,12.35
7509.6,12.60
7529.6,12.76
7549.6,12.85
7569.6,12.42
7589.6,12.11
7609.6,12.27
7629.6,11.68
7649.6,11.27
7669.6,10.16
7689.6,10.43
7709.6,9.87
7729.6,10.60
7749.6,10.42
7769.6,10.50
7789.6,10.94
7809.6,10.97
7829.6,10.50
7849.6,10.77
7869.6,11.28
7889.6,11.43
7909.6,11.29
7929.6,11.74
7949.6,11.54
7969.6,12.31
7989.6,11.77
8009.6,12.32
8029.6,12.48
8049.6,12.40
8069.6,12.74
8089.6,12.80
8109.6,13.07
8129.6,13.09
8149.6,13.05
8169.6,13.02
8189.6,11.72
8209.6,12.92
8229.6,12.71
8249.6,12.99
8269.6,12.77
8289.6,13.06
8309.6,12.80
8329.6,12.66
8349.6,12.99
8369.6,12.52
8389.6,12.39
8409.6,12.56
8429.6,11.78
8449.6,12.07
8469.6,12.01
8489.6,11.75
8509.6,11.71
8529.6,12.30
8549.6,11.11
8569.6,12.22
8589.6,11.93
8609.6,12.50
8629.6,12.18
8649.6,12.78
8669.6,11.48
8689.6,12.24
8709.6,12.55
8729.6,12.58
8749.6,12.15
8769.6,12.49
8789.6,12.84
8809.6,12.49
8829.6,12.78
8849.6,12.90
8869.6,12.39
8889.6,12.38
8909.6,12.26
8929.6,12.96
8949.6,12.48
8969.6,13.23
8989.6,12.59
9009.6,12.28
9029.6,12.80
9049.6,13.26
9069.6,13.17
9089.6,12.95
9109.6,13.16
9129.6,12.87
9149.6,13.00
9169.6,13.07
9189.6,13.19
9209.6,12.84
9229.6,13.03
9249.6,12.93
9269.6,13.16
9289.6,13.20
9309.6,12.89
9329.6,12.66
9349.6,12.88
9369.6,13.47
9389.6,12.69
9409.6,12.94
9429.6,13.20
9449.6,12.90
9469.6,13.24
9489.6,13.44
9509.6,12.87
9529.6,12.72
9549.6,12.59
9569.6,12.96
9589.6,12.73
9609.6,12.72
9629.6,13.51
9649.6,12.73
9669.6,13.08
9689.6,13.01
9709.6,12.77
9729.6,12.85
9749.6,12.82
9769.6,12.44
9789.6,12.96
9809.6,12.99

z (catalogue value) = 0.000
